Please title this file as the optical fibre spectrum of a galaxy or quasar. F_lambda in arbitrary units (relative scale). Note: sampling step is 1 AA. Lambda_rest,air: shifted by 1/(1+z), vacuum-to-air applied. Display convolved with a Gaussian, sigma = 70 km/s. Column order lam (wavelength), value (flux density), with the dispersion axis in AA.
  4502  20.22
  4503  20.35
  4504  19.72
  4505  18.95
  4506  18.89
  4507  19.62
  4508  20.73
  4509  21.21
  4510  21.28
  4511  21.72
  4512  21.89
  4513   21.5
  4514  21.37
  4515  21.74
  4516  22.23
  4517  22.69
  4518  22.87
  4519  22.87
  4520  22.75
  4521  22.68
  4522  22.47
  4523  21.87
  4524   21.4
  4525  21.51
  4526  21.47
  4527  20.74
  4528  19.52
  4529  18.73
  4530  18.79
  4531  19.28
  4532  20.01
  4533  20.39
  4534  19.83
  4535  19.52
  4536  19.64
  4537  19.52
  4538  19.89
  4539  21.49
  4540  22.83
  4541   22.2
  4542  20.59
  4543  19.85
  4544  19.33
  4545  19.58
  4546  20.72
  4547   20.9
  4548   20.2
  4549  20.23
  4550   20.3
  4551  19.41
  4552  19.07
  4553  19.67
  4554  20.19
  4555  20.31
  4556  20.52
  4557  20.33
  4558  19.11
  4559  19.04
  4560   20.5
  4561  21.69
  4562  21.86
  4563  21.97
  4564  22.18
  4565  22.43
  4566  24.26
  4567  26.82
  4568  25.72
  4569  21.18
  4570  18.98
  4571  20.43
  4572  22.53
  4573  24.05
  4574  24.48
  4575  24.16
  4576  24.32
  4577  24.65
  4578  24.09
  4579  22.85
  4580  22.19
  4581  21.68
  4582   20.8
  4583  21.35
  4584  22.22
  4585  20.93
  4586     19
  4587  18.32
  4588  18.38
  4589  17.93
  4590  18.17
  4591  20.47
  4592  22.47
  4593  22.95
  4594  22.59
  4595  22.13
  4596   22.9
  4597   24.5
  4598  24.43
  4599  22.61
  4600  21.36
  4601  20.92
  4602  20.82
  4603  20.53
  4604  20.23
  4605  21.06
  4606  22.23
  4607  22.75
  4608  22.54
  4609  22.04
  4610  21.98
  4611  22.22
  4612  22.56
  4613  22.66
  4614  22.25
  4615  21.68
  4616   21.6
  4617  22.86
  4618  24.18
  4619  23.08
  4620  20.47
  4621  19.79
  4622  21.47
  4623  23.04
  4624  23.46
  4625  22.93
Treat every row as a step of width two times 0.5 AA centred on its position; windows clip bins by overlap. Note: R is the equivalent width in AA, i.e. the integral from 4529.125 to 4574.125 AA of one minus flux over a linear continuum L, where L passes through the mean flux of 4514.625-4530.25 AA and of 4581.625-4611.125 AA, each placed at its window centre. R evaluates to 1.2 AA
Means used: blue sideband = 21.6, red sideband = 21.4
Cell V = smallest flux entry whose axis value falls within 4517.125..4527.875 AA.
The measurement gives 20.74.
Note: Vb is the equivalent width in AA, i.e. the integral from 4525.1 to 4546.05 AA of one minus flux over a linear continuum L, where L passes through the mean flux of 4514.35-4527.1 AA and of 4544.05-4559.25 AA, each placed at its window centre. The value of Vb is 0.9 AA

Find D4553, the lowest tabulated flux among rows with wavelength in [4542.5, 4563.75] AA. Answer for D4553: 19.04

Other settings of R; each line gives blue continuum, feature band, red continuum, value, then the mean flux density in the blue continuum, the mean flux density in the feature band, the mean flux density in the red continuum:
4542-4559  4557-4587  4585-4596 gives -2.9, 20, 22.2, 20.4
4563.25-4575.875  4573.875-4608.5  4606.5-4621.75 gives 1.4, 23.1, 21.8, 22.2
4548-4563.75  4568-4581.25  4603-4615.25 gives -1.3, 20.3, 22.9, 22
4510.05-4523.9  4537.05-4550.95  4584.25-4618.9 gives 0.9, 22.2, 20.5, 21.6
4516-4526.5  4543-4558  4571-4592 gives 1.3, 22.3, 20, 21.6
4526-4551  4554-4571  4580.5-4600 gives -0.8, 20.2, 21.6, 21.3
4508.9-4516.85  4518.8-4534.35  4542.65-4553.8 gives 0.1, 21.7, 20.9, 19.9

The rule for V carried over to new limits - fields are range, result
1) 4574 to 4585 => 20.8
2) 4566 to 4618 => 17.93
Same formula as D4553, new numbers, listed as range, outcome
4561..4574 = 18.98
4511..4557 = 18.73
